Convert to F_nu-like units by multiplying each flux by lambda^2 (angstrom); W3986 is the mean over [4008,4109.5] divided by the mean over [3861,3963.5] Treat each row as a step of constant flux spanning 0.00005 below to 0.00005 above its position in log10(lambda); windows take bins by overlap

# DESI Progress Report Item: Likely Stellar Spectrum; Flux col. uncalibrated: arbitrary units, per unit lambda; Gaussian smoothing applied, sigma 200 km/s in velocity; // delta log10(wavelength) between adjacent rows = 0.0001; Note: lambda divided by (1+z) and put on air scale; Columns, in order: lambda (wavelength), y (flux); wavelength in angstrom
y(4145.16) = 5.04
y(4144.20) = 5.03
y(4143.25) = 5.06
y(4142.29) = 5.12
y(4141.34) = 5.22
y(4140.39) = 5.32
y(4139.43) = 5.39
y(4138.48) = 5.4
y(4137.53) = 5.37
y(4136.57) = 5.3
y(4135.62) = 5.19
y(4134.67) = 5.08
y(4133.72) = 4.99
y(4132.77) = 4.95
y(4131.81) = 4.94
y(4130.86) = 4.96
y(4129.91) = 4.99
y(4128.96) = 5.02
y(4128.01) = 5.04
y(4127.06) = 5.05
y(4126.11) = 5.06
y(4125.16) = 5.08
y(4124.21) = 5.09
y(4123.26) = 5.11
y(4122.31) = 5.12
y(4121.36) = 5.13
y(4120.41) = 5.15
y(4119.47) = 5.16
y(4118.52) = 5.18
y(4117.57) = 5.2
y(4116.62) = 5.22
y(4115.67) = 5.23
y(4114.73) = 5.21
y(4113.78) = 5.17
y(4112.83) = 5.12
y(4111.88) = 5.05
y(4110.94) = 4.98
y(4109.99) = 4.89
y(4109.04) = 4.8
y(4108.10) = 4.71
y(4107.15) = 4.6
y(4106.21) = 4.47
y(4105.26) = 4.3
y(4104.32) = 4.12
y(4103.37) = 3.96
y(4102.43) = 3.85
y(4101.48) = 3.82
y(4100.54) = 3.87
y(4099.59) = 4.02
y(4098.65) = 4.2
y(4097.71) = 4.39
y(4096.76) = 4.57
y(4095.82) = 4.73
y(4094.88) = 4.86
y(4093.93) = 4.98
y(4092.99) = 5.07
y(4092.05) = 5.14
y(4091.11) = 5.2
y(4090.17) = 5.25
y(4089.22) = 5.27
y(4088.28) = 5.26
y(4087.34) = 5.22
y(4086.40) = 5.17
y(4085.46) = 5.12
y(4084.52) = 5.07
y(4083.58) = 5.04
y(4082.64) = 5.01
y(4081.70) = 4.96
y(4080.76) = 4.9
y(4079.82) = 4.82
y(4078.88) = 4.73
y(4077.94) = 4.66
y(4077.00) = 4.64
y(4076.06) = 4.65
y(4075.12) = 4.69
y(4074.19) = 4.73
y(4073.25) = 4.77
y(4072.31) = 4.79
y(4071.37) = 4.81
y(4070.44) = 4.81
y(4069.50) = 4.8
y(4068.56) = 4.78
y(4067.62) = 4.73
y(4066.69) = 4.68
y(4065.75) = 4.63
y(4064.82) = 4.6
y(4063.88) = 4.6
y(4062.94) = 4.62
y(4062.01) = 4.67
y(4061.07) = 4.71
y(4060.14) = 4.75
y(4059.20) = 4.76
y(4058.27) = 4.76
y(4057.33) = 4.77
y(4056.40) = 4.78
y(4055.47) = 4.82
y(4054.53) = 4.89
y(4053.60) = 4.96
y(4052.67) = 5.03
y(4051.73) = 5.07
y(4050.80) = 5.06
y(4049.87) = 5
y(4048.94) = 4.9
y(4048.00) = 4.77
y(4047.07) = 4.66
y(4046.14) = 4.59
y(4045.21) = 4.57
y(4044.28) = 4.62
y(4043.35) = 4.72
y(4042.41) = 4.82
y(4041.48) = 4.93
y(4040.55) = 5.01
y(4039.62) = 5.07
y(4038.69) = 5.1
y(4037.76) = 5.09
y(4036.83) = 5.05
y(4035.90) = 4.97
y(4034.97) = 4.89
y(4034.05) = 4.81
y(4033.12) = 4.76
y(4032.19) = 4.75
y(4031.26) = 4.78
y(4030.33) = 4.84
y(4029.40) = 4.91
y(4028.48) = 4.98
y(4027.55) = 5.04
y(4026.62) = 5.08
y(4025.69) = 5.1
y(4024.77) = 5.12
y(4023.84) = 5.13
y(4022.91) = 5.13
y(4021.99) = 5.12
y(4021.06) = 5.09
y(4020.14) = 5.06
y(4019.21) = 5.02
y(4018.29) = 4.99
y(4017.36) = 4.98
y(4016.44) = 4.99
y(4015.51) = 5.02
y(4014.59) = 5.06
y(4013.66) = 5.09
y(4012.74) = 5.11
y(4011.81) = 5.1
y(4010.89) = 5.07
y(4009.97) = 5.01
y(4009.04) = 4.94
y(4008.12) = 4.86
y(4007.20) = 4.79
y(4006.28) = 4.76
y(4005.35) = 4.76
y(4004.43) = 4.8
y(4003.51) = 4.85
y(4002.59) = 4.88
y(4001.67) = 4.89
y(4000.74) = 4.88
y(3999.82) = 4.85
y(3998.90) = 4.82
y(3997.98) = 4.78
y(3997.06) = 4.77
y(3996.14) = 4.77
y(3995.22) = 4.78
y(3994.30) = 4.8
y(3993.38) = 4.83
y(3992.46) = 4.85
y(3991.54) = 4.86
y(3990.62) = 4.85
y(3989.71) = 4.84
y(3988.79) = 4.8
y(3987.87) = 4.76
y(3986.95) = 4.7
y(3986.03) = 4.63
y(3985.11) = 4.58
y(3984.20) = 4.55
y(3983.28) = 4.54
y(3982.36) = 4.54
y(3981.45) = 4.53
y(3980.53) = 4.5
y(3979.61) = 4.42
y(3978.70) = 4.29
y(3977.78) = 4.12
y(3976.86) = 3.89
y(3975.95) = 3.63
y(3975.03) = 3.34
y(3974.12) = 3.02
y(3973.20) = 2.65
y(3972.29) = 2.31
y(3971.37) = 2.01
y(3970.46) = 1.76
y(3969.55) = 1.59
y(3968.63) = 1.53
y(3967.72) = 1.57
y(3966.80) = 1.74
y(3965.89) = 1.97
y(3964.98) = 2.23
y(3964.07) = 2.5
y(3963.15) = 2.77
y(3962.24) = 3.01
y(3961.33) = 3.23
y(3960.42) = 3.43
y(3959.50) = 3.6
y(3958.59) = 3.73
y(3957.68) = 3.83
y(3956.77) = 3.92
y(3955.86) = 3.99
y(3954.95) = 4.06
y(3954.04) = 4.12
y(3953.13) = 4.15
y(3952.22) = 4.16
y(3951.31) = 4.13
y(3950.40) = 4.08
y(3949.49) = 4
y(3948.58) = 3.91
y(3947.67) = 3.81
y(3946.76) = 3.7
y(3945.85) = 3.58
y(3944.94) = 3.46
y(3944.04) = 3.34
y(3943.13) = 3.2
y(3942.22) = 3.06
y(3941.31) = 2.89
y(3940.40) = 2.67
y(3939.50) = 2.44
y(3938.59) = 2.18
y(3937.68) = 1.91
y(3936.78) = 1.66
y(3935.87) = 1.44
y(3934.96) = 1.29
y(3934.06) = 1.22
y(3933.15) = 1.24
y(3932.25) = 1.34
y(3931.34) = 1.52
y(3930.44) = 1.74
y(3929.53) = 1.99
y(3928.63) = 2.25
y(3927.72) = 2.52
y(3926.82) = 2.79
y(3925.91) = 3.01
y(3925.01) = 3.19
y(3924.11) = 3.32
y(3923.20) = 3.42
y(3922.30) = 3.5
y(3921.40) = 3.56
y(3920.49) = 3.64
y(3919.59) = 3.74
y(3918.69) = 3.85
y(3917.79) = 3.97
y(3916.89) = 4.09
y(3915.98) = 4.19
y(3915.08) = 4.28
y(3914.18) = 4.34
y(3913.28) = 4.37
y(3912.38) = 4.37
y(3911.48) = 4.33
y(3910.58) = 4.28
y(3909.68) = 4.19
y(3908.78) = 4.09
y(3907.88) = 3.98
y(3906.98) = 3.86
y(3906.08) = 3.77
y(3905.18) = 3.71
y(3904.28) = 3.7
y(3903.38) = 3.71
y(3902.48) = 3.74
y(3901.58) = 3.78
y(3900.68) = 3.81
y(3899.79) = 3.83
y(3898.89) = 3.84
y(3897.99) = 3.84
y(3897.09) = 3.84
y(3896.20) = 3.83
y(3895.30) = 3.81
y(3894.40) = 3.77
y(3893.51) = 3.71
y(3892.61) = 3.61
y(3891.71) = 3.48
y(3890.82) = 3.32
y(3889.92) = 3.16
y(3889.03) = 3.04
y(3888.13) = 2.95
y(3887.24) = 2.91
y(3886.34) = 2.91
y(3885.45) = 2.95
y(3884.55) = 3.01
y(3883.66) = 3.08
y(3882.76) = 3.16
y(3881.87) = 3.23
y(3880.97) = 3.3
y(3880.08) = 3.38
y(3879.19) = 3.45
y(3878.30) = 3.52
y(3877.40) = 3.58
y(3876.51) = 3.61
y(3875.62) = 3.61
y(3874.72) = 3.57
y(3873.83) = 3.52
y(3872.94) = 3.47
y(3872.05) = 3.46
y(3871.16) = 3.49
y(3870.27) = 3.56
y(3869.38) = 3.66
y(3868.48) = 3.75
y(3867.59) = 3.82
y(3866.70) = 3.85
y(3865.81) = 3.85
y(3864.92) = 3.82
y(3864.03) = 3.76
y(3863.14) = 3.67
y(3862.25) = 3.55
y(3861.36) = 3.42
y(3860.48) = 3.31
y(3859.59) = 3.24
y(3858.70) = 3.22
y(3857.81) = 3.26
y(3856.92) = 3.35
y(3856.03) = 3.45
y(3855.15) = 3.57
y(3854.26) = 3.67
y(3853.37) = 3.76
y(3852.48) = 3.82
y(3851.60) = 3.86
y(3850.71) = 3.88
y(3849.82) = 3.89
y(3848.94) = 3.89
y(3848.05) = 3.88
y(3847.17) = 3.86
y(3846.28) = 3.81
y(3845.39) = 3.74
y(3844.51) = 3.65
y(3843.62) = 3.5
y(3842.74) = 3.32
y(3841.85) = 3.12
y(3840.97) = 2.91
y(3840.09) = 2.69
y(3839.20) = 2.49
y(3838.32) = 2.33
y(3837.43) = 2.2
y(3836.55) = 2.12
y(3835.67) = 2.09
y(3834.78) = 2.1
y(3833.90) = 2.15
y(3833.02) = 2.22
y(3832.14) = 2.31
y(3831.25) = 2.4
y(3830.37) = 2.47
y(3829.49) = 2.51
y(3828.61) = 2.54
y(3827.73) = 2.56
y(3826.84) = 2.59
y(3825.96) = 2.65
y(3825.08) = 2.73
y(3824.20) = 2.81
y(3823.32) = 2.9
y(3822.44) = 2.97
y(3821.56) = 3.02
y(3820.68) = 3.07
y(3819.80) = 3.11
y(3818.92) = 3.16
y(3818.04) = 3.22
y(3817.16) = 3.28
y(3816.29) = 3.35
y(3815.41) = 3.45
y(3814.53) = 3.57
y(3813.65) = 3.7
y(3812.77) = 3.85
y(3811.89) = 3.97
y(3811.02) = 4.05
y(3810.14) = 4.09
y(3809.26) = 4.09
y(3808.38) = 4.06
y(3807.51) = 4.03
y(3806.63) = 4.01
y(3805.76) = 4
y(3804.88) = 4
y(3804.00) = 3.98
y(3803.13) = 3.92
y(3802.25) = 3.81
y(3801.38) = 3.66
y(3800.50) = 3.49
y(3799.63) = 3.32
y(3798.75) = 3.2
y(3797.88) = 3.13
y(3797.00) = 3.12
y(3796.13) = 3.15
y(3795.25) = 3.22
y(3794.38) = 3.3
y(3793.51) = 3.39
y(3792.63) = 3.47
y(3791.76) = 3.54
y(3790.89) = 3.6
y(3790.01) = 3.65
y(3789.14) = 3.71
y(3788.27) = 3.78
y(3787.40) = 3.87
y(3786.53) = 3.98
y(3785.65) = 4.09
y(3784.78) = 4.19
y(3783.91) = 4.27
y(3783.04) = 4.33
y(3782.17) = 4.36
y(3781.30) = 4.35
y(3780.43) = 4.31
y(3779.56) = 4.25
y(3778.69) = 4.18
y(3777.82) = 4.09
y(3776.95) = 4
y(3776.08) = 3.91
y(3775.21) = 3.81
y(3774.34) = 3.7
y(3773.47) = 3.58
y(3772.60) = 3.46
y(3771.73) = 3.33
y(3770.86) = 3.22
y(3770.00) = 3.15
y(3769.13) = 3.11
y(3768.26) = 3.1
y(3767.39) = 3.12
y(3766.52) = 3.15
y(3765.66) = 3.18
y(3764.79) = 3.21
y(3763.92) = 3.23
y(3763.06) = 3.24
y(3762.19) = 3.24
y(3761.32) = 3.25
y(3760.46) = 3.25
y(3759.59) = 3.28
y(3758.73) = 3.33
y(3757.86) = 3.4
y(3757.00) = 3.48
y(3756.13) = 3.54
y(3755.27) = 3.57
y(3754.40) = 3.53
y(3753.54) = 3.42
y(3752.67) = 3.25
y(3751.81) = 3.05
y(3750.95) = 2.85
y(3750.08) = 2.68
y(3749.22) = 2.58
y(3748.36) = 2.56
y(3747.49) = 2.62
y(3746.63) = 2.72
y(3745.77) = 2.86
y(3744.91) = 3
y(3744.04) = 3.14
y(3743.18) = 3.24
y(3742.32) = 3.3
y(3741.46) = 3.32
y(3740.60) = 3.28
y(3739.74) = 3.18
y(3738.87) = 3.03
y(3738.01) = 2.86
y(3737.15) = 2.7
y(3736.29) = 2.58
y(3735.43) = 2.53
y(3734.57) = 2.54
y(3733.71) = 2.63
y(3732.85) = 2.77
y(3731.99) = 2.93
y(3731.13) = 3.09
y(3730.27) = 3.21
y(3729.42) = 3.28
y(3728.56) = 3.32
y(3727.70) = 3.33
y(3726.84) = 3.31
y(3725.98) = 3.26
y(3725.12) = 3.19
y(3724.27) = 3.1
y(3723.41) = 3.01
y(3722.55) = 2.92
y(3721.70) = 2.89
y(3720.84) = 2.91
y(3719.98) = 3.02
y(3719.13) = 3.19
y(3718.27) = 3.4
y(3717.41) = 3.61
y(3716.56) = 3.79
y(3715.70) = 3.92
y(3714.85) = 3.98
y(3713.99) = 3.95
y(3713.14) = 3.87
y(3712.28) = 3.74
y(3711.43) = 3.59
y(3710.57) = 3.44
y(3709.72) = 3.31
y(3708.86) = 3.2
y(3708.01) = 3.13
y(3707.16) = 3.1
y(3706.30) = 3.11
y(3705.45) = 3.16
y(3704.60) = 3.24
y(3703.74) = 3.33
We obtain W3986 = 1.53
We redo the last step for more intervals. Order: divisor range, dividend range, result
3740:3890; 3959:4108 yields 1.51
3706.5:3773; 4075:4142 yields 1.86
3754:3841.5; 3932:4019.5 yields 1.25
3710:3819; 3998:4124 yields 1.65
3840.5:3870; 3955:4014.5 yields 1.20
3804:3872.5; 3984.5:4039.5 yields 1.62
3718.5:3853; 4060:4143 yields 1.74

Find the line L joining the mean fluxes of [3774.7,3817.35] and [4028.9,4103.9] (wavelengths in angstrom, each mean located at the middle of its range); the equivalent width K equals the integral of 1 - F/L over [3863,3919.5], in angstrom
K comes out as 6.5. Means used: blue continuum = 3.8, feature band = 3.67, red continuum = 4.79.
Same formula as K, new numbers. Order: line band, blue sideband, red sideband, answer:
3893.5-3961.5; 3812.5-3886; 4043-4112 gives 6.4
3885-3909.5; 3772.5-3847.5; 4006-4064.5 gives 2.4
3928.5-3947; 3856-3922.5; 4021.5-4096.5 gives 8.0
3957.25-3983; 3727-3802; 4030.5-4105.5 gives 7.4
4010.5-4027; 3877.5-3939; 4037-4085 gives -2.6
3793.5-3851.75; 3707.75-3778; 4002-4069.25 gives 7.0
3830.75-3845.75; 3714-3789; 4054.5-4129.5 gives 4.3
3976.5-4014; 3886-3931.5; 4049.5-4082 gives -4.5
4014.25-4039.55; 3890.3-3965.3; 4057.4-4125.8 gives -4.5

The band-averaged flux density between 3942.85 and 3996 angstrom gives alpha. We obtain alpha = 3.69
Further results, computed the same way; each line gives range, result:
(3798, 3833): 3.31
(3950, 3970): 3.15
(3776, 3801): 3.76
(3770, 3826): 3.64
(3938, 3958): 3.56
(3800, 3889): 3.32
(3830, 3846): 2.67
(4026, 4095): 4.88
